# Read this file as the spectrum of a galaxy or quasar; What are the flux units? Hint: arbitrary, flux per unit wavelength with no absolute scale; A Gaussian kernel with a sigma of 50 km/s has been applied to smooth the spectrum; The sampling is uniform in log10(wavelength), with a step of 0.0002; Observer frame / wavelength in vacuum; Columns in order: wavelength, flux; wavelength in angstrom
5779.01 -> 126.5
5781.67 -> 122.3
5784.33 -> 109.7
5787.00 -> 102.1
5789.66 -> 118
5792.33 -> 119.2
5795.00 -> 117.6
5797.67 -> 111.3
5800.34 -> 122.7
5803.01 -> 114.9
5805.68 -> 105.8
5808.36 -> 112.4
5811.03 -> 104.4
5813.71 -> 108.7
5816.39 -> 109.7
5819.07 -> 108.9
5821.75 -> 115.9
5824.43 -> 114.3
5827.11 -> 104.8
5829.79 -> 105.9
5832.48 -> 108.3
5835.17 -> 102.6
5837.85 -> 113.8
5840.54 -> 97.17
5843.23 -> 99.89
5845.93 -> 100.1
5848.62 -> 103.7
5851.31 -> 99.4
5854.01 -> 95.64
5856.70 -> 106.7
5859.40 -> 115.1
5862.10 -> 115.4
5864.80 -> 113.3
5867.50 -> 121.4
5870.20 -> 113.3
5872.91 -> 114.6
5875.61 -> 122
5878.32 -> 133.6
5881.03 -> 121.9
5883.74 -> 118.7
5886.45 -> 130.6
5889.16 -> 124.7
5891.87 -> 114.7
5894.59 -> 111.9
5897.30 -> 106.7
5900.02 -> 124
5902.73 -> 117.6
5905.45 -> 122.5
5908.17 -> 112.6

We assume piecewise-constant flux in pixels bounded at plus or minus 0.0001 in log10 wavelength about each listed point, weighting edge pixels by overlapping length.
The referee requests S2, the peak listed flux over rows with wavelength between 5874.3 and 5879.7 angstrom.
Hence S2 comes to 133.6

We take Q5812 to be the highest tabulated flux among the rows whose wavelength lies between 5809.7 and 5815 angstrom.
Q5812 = 108.7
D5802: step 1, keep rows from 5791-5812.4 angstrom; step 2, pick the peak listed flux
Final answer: 122.7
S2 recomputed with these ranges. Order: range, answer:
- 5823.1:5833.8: 114.3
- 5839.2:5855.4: 103.7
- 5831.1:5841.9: 113.8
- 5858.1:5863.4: 115.4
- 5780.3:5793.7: 122.3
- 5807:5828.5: 115.9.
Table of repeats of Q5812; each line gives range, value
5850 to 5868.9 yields 121.4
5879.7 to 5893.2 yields 130.6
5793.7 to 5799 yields 117.6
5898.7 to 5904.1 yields 124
